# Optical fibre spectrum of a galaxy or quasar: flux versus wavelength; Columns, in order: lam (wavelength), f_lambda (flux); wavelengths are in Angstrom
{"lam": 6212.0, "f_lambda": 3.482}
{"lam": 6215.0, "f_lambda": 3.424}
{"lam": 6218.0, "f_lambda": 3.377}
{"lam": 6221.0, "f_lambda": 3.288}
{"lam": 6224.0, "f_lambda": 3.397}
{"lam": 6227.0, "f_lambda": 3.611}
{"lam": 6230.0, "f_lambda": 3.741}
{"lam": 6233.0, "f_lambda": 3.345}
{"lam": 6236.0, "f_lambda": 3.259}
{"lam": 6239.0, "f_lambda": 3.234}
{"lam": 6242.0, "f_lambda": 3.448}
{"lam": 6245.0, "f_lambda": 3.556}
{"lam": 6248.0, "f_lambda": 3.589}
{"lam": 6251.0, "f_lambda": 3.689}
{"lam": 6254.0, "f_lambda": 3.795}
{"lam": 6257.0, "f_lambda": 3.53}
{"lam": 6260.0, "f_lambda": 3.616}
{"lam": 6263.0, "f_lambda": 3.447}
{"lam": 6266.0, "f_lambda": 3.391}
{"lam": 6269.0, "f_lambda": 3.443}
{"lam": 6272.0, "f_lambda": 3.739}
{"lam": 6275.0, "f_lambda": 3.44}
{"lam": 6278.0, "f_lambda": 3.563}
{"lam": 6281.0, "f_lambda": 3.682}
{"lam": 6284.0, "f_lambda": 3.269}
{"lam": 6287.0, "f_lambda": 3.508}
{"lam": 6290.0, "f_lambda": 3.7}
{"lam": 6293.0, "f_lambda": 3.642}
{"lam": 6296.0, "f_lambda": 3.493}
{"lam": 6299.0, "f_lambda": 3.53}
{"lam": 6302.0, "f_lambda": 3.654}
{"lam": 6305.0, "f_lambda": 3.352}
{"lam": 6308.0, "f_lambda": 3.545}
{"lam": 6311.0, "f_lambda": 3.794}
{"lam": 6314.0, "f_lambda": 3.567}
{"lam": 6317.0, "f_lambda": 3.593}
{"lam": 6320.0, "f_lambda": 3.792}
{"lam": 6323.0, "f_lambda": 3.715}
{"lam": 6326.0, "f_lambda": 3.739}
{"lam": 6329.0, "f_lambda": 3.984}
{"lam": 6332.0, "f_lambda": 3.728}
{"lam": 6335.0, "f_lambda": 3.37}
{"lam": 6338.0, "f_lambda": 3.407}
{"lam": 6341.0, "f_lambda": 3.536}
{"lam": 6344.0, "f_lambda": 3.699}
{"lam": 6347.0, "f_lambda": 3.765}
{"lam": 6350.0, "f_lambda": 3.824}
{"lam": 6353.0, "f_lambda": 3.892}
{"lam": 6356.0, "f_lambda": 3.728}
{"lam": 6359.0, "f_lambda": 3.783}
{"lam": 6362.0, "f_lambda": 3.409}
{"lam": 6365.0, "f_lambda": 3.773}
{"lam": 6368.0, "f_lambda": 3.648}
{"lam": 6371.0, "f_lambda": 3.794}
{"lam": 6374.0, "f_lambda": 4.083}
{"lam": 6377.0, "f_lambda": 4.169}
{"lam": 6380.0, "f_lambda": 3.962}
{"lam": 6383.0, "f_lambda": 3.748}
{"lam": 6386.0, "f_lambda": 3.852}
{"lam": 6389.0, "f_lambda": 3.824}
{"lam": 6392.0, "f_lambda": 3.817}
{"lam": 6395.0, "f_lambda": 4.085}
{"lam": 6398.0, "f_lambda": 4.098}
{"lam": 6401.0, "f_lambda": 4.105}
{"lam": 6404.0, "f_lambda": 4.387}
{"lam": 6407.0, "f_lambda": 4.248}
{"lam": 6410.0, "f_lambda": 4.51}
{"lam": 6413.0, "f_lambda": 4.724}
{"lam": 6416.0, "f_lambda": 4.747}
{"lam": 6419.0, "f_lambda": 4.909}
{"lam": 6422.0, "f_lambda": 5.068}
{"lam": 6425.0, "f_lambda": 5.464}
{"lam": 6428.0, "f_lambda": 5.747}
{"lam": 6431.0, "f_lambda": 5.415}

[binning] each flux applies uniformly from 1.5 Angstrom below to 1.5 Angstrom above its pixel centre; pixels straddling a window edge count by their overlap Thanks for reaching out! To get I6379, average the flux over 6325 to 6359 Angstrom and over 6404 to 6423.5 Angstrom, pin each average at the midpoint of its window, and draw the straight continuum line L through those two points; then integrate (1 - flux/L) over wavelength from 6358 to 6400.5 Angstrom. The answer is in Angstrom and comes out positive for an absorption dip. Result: 3.4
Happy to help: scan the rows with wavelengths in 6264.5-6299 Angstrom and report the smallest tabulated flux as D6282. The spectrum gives 3.269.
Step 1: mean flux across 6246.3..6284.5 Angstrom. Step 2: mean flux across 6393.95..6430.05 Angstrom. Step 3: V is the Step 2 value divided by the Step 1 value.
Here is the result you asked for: 1.32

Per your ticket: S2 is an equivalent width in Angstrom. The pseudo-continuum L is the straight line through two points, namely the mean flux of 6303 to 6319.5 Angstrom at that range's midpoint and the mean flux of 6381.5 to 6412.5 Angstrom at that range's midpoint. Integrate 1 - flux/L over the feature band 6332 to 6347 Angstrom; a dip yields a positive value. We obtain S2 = 0.8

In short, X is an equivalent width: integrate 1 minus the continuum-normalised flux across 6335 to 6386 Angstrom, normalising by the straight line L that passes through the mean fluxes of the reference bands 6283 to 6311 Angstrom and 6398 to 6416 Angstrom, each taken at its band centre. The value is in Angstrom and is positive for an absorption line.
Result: 3.6 Angstrom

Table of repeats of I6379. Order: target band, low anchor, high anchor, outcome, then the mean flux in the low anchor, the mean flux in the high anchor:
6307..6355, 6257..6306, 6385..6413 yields 1.28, 3.53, 4.14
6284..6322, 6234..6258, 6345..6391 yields 0.69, 3.51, 3.82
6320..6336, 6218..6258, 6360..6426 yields 0.70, 3.49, 4.19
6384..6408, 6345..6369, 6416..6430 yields 3.03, 3.73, 5.24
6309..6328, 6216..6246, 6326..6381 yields -0.24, 3.42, 3.75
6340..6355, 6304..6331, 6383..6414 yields 0.39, 3.68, 4.14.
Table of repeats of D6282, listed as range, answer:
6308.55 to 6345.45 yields 3.37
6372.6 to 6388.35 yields 3.748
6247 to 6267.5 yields 3.391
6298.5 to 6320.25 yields 3.352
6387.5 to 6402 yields 3.817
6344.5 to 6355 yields 3.765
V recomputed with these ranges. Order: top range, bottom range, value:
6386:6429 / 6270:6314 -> 1.27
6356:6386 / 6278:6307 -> 1.08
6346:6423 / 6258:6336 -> 1.13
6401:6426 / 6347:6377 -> 1.24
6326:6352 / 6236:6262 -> 1.04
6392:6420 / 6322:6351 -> 1.19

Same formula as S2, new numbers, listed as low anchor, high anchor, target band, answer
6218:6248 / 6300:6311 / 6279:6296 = -0.1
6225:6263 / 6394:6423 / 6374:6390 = 1.5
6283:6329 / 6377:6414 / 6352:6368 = 0.8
